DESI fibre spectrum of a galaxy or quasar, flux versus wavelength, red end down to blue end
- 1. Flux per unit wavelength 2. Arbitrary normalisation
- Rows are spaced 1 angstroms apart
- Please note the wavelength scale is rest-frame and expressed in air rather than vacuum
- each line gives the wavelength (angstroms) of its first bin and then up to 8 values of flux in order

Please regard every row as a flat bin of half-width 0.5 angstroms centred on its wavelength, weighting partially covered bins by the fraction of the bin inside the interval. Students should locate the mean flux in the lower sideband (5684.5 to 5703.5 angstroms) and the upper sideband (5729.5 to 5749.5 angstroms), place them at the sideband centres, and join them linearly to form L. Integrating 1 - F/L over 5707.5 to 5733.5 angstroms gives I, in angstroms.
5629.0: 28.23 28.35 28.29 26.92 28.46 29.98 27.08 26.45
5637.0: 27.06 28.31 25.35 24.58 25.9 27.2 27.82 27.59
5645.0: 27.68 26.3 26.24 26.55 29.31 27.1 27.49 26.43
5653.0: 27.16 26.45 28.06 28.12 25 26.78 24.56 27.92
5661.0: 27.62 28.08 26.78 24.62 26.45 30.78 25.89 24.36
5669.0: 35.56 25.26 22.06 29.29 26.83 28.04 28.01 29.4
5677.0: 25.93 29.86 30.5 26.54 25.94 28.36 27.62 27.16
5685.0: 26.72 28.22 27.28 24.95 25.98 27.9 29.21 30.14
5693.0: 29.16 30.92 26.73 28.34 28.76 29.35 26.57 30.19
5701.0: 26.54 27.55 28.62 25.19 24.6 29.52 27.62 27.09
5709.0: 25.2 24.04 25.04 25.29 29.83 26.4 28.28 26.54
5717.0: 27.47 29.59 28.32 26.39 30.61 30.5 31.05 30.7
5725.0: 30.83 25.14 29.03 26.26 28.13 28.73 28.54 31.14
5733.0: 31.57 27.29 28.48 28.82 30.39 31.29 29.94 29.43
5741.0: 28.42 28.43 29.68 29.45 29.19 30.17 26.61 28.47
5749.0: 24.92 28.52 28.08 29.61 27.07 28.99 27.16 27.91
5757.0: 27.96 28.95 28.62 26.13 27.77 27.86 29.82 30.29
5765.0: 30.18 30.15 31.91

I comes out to 0.5 angstroms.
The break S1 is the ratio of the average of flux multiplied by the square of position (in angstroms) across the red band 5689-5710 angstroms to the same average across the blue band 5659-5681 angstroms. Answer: 1.02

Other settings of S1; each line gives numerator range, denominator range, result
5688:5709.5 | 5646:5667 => 1.04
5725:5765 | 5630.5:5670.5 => 1.09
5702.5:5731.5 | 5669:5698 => 1.01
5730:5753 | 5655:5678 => 1.09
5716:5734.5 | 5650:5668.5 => 1.10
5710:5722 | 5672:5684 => 1.00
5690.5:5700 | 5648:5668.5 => 1.09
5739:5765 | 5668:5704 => 1.04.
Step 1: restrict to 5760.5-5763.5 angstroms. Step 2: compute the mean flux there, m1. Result 28.5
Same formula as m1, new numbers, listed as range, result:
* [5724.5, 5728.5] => 27.8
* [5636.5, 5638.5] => 27.7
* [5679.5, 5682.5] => 26.9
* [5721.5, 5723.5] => 30.8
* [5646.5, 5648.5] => 26.4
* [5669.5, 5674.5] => 26.3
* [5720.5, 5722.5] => 30.6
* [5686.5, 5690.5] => 26.5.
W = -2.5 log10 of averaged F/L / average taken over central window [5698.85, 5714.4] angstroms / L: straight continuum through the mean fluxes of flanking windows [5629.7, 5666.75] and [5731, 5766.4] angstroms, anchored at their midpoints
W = 0.05 mag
